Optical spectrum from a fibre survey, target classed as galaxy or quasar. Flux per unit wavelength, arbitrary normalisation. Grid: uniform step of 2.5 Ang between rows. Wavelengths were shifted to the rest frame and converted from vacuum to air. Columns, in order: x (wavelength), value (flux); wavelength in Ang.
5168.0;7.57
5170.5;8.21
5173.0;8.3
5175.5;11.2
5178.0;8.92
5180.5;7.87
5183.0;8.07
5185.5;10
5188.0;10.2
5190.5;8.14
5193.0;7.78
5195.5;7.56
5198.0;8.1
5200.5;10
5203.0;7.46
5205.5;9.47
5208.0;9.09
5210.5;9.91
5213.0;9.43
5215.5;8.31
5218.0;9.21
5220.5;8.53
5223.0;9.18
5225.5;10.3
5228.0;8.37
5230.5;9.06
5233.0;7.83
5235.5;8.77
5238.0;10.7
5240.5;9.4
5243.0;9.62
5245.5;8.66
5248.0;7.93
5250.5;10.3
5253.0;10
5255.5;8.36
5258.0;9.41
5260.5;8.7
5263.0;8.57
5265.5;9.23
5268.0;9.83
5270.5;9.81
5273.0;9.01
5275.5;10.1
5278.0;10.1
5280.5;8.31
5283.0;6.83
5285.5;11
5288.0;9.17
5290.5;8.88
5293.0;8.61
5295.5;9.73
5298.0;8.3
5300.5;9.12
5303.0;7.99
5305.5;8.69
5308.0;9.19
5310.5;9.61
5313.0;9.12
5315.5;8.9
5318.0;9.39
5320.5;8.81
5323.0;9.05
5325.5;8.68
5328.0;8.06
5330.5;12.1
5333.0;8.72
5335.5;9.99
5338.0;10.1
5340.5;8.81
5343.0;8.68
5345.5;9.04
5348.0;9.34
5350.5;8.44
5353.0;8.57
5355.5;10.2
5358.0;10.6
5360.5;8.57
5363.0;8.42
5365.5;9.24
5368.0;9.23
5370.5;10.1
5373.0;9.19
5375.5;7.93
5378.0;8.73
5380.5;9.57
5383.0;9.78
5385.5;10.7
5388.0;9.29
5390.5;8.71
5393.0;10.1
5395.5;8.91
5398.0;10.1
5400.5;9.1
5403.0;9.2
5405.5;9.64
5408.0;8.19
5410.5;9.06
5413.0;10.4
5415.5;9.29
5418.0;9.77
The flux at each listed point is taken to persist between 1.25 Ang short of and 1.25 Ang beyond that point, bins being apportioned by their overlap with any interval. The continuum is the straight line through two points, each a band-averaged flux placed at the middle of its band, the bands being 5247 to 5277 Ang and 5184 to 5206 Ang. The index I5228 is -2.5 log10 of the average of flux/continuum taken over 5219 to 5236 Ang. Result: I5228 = 0.01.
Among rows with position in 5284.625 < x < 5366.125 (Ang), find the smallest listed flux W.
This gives 7.99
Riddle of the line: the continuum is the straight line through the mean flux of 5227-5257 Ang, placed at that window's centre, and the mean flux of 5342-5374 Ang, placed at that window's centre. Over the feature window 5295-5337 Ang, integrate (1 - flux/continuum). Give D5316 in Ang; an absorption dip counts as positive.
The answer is 0.1 Ang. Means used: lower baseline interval 9.09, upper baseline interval 9.21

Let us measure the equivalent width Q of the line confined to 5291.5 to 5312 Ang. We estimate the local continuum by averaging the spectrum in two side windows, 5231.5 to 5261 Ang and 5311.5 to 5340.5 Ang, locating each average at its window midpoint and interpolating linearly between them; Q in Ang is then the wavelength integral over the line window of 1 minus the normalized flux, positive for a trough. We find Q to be 0.8 Ang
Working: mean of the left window 9.15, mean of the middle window 8.91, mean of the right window 9.34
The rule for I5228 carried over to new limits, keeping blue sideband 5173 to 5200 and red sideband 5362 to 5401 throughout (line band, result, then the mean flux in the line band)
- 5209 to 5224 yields -0.026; 9.09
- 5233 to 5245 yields -0.052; 9.38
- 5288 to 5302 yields 0.019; 8.93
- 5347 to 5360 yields -0.015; 9.38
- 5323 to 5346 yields -0.017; 9.35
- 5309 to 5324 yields 0.000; 9.15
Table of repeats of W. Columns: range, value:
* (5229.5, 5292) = 6.83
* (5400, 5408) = 8.19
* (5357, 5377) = 7.93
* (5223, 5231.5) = 8.37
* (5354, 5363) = 8.42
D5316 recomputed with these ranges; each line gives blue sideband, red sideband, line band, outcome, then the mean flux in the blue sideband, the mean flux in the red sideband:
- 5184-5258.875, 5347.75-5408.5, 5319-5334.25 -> -0.1 Ang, 9.03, 9.29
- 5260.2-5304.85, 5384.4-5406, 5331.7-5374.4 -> 0.5 Ang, 9.07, 9.52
